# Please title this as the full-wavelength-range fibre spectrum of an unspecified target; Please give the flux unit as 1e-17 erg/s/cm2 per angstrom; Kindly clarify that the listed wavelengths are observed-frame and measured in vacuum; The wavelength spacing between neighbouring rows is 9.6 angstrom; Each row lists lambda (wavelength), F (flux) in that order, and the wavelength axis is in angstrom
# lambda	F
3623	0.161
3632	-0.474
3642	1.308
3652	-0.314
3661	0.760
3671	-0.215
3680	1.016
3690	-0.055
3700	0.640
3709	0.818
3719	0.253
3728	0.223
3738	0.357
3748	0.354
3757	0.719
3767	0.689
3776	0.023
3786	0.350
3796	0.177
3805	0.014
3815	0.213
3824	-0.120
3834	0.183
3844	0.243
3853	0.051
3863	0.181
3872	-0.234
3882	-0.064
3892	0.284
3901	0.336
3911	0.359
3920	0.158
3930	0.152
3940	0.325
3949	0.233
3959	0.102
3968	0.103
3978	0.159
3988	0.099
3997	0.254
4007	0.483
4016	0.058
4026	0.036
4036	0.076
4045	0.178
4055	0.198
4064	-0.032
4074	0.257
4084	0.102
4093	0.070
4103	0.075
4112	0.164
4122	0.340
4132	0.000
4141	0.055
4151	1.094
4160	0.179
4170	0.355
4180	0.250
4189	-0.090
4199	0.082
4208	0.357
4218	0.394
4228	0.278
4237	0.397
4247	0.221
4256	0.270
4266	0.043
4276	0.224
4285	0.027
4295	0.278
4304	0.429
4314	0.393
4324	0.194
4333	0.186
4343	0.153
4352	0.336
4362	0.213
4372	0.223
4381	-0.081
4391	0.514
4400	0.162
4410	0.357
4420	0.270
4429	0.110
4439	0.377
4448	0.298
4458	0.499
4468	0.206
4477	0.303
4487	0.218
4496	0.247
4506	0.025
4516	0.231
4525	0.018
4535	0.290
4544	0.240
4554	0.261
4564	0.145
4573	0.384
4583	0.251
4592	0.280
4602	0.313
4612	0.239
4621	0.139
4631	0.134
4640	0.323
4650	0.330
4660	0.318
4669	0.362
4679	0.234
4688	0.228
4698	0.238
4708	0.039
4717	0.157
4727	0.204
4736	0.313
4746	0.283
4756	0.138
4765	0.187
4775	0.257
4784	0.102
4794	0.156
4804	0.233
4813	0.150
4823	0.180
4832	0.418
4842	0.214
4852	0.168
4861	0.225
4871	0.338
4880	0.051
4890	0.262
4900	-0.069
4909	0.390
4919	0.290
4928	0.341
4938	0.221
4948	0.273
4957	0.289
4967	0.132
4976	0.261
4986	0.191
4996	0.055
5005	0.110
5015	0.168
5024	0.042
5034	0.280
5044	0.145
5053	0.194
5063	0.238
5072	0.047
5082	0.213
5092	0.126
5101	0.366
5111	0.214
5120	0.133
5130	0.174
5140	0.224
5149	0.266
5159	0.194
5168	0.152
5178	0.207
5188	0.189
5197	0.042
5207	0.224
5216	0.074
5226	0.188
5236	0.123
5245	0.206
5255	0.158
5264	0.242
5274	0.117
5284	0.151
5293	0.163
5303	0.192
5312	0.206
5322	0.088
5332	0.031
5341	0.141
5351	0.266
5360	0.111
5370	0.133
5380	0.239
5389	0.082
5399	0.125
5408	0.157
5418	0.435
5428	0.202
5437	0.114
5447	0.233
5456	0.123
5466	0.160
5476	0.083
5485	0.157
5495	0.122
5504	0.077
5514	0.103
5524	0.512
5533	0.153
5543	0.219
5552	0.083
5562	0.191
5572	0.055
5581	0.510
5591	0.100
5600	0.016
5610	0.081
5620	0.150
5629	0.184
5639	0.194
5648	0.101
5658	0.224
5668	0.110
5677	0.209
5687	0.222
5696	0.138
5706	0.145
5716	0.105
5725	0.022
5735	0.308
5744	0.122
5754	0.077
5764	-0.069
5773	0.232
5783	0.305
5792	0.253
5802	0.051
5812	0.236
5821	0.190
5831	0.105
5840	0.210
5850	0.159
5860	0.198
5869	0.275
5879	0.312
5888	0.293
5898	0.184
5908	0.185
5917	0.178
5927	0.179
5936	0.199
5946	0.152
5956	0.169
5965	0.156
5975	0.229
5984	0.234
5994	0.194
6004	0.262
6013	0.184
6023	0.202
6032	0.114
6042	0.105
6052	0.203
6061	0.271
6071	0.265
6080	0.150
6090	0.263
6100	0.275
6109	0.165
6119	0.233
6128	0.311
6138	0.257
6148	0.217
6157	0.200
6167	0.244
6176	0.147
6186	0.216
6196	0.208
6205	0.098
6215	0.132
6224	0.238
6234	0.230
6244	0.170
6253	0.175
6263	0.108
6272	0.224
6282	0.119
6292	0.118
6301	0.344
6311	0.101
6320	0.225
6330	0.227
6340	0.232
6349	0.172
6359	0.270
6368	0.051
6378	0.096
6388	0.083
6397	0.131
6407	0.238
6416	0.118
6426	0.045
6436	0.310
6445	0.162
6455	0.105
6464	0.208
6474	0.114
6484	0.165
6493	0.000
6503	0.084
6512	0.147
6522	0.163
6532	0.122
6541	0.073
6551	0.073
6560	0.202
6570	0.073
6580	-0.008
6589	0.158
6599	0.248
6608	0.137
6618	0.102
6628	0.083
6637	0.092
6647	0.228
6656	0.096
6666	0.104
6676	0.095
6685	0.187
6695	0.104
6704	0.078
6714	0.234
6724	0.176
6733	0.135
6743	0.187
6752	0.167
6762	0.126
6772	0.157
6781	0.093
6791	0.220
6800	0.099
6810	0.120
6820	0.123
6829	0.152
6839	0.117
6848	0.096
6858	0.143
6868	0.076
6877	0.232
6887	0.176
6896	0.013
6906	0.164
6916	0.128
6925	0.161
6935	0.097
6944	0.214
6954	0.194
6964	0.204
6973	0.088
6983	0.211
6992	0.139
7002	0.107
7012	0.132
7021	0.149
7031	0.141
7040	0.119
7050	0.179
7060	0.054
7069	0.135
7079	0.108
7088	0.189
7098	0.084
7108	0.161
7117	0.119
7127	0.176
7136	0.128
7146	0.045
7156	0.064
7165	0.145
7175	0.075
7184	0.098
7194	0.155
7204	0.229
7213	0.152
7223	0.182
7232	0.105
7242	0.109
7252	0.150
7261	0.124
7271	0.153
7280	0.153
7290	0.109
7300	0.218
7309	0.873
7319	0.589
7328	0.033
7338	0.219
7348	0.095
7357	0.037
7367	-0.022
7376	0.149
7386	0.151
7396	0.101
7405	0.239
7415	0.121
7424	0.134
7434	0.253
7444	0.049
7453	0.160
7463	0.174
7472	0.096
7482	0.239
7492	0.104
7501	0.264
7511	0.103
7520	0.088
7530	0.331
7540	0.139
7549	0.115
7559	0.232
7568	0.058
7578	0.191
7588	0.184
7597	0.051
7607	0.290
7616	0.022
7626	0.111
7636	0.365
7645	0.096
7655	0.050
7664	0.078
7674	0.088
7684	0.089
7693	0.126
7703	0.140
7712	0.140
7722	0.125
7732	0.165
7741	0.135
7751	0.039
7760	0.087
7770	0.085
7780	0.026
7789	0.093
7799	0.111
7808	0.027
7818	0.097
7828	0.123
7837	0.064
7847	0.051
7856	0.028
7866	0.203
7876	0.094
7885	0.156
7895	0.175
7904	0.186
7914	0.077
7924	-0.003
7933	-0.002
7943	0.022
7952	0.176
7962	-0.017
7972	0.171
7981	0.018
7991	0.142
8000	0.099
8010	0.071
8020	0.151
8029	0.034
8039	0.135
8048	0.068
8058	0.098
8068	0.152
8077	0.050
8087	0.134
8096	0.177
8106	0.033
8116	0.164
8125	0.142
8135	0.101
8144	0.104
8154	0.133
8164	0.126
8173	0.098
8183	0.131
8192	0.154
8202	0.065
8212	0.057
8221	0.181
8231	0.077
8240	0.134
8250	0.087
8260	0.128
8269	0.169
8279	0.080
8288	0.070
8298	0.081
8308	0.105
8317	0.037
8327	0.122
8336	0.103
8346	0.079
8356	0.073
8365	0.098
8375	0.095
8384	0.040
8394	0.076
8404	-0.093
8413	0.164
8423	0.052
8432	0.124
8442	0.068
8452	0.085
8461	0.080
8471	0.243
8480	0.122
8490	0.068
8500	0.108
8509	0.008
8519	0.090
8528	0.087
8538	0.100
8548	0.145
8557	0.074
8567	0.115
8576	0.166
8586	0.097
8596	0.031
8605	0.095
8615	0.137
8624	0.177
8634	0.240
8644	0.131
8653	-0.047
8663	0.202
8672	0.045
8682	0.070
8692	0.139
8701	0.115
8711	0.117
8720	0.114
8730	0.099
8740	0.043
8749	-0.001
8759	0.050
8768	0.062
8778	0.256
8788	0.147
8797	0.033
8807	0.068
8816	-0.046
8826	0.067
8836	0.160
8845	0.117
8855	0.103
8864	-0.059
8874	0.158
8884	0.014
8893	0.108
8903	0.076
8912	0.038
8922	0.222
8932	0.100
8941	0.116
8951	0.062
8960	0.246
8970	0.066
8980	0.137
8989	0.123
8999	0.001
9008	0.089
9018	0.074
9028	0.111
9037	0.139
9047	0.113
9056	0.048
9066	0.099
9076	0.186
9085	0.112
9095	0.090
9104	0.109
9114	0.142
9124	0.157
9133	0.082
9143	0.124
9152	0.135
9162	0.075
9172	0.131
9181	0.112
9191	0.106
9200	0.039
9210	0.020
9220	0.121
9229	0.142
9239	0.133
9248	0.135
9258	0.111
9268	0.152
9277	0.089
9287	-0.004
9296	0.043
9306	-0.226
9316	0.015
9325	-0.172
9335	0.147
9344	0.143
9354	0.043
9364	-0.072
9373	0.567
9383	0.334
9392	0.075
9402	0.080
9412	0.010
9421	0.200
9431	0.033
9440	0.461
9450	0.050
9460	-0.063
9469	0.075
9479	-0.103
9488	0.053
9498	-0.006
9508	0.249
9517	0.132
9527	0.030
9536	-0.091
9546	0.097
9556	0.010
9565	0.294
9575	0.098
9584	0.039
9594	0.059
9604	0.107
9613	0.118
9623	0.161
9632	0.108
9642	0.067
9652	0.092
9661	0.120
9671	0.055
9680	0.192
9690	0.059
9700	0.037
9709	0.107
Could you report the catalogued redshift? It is 0.11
